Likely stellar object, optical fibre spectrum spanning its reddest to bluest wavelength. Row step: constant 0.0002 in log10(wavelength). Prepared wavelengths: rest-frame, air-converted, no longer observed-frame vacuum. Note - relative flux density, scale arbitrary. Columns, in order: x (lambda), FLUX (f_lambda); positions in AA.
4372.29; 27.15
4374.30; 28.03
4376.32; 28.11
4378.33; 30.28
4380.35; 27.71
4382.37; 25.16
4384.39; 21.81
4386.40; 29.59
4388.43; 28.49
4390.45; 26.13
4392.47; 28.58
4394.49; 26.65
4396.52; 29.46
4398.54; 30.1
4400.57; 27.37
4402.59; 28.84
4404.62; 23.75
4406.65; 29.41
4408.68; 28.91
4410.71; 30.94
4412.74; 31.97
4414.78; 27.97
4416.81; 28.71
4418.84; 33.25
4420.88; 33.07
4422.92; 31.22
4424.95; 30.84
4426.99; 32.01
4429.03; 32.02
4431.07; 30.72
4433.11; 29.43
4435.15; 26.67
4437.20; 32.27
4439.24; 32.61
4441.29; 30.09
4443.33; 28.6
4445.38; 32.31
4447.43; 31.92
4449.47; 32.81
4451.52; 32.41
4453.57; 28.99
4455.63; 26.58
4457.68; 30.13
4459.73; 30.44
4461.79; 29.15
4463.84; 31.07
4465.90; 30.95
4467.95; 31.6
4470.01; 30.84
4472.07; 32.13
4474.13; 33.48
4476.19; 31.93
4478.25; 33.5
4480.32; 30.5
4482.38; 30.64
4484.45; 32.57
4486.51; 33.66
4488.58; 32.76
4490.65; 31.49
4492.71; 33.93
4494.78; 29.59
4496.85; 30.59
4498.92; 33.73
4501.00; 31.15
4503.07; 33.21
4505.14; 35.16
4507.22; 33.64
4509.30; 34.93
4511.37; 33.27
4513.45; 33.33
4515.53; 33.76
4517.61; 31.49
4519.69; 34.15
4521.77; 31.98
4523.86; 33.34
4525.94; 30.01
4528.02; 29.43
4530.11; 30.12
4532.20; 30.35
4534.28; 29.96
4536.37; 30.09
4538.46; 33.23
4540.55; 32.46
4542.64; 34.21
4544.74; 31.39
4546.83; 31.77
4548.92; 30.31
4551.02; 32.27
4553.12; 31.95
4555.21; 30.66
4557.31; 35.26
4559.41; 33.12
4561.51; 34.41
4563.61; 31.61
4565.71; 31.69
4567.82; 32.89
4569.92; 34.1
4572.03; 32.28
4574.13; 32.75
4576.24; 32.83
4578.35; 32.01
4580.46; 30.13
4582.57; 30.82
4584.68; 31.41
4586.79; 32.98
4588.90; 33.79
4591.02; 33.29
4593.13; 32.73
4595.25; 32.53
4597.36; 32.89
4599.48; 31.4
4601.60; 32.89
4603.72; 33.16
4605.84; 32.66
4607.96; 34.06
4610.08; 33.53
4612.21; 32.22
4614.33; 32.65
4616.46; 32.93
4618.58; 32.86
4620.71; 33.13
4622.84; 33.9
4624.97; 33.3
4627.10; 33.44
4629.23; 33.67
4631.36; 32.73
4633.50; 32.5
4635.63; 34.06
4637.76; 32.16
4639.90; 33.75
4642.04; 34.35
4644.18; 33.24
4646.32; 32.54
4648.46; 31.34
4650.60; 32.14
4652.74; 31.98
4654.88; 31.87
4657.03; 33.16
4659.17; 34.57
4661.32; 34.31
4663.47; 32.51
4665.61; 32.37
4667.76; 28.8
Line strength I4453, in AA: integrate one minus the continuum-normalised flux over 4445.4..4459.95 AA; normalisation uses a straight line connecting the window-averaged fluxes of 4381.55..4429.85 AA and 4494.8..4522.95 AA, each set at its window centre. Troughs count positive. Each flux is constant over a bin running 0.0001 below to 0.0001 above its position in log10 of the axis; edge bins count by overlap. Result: 0.1 AA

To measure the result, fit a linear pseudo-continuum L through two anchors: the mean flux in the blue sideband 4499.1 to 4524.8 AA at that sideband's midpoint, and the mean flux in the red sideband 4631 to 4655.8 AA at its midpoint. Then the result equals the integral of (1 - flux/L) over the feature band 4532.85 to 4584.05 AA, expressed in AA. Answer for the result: 1.44 AA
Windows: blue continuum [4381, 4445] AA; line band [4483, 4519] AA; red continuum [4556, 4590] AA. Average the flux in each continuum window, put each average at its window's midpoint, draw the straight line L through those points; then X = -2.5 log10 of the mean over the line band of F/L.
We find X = -0.058 mag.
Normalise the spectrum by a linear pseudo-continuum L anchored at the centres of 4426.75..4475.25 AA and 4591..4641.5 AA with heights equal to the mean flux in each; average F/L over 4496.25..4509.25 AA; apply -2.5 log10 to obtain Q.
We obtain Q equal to -0.06 mag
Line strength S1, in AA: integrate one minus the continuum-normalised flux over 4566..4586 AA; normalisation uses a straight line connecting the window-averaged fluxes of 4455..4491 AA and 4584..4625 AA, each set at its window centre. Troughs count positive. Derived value 0.3 AA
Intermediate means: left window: 31.4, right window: 32.9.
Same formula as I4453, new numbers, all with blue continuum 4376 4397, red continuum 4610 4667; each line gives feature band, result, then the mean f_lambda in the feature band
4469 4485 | -1.4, 31.9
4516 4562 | -1.7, 31.9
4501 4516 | -1.8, 33.7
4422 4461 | -2.8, 30.6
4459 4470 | -0.6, 30.7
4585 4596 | -0.4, 33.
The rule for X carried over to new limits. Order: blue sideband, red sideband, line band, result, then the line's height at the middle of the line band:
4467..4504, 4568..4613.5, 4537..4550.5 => 0.01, 32.4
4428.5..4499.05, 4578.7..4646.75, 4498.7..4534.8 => -0.02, 31.8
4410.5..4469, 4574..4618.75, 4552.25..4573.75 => -0.02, 32.2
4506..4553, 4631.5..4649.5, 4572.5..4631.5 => 0.00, 32.7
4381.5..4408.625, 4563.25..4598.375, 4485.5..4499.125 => -0.07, 30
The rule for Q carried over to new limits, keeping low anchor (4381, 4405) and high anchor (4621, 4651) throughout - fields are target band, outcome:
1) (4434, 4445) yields -0.07 mag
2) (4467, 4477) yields -0.10 mag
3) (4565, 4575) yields -0.04 mag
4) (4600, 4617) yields -0.02 mag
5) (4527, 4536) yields 0.02 mag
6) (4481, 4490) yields -0.10 mag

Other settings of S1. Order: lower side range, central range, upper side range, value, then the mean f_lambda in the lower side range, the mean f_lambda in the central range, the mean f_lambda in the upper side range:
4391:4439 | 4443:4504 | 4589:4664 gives -1.6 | 29.8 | 31.5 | 33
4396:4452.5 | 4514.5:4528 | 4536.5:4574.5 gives -0.1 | 30.4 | 32.2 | 32.5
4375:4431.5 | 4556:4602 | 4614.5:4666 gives -0.9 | 29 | 32.6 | 33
